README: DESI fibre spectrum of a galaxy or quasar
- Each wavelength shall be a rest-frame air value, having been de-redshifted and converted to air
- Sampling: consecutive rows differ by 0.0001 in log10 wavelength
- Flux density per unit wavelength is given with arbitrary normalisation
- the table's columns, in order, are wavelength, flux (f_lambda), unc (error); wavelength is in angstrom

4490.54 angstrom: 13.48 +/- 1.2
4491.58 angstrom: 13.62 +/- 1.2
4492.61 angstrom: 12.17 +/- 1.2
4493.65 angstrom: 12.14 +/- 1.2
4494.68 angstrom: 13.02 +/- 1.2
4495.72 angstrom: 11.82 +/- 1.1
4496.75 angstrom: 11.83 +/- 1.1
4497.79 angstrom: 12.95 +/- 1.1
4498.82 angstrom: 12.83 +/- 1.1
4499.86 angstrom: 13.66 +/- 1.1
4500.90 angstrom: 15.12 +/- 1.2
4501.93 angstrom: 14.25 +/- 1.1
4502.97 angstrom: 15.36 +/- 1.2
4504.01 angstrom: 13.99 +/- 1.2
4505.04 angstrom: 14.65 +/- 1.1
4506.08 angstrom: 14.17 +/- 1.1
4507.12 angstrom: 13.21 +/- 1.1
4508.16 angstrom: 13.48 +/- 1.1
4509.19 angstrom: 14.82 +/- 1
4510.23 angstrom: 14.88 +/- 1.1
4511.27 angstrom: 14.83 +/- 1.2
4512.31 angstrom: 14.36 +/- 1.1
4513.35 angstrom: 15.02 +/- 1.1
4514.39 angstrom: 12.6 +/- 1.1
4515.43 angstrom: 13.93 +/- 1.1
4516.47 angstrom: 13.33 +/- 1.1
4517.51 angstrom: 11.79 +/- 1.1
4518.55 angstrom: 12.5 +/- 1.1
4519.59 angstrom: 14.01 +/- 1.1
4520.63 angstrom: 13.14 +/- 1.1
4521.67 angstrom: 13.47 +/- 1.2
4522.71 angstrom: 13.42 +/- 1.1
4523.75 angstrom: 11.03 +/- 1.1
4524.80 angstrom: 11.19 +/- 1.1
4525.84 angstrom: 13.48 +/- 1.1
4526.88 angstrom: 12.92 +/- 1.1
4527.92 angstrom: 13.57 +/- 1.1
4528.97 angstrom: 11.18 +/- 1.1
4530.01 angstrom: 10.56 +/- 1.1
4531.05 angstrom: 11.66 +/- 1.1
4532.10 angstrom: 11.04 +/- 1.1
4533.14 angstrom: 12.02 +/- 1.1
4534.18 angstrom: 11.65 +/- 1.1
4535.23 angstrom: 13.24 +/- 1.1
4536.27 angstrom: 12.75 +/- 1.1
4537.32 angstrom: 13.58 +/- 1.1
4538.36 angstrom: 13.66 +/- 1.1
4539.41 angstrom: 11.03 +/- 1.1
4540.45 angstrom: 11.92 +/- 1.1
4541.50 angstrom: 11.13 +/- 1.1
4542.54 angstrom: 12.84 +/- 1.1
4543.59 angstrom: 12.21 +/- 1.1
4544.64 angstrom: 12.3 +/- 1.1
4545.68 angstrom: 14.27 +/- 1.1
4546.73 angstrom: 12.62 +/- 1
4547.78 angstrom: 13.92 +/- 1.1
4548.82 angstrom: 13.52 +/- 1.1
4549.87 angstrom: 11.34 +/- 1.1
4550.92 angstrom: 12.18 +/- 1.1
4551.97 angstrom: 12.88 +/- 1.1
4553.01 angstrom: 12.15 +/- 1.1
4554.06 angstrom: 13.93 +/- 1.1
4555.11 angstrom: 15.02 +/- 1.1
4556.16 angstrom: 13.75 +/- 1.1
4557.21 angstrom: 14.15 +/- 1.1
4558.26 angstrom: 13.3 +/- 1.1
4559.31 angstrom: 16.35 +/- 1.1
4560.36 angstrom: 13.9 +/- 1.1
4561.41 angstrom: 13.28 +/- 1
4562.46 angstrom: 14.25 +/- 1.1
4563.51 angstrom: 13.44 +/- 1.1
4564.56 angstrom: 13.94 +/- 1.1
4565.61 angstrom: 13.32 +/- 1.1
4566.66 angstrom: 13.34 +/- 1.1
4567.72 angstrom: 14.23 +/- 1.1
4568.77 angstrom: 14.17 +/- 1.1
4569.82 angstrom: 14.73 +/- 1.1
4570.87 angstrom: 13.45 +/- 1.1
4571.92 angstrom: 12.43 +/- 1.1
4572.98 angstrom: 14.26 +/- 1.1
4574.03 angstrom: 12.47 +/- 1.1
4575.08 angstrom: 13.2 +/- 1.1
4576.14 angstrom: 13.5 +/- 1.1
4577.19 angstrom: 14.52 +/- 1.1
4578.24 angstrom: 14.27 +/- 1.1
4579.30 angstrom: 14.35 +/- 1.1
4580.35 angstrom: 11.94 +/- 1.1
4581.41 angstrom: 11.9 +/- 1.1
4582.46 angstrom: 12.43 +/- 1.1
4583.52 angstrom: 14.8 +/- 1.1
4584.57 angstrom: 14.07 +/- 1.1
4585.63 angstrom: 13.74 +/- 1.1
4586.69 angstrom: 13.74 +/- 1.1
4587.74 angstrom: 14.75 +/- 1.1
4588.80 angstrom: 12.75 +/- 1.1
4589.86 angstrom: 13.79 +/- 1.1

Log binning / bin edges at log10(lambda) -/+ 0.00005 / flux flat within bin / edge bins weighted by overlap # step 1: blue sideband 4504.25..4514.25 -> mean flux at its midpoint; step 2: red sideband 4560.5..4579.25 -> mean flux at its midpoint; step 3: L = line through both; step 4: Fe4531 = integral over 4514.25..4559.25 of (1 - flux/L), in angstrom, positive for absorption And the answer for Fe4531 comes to 4.1 angstrom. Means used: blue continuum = 14.3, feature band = 12.7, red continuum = 13.7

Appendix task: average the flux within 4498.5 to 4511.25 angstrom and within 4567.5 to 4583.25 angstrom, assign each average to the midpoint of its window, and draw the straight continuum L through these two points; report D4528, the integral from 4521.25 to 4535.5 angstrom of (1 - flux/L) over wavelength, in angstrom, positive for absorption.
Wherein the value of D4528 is 1.9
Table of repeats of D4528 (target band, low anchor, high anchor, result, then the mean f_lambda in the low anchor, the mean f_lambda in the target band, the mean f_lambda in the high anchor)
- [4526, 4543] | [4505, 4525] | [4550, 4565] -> 1.7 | 13.5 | 12.2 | 13.7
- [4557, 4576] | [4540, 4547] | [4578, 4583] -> -1.6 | 12.5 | 13.8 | 12.9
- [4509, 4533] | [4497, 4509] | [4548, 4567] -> 1.5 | 13.9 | 12.9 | 13.6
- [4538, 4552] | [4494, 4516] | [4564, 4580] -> 1.3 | 13.8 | 12.5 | 13.7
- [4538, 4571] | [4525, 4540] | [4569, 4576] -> -1.0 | 12.3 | 13.3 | 13.5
